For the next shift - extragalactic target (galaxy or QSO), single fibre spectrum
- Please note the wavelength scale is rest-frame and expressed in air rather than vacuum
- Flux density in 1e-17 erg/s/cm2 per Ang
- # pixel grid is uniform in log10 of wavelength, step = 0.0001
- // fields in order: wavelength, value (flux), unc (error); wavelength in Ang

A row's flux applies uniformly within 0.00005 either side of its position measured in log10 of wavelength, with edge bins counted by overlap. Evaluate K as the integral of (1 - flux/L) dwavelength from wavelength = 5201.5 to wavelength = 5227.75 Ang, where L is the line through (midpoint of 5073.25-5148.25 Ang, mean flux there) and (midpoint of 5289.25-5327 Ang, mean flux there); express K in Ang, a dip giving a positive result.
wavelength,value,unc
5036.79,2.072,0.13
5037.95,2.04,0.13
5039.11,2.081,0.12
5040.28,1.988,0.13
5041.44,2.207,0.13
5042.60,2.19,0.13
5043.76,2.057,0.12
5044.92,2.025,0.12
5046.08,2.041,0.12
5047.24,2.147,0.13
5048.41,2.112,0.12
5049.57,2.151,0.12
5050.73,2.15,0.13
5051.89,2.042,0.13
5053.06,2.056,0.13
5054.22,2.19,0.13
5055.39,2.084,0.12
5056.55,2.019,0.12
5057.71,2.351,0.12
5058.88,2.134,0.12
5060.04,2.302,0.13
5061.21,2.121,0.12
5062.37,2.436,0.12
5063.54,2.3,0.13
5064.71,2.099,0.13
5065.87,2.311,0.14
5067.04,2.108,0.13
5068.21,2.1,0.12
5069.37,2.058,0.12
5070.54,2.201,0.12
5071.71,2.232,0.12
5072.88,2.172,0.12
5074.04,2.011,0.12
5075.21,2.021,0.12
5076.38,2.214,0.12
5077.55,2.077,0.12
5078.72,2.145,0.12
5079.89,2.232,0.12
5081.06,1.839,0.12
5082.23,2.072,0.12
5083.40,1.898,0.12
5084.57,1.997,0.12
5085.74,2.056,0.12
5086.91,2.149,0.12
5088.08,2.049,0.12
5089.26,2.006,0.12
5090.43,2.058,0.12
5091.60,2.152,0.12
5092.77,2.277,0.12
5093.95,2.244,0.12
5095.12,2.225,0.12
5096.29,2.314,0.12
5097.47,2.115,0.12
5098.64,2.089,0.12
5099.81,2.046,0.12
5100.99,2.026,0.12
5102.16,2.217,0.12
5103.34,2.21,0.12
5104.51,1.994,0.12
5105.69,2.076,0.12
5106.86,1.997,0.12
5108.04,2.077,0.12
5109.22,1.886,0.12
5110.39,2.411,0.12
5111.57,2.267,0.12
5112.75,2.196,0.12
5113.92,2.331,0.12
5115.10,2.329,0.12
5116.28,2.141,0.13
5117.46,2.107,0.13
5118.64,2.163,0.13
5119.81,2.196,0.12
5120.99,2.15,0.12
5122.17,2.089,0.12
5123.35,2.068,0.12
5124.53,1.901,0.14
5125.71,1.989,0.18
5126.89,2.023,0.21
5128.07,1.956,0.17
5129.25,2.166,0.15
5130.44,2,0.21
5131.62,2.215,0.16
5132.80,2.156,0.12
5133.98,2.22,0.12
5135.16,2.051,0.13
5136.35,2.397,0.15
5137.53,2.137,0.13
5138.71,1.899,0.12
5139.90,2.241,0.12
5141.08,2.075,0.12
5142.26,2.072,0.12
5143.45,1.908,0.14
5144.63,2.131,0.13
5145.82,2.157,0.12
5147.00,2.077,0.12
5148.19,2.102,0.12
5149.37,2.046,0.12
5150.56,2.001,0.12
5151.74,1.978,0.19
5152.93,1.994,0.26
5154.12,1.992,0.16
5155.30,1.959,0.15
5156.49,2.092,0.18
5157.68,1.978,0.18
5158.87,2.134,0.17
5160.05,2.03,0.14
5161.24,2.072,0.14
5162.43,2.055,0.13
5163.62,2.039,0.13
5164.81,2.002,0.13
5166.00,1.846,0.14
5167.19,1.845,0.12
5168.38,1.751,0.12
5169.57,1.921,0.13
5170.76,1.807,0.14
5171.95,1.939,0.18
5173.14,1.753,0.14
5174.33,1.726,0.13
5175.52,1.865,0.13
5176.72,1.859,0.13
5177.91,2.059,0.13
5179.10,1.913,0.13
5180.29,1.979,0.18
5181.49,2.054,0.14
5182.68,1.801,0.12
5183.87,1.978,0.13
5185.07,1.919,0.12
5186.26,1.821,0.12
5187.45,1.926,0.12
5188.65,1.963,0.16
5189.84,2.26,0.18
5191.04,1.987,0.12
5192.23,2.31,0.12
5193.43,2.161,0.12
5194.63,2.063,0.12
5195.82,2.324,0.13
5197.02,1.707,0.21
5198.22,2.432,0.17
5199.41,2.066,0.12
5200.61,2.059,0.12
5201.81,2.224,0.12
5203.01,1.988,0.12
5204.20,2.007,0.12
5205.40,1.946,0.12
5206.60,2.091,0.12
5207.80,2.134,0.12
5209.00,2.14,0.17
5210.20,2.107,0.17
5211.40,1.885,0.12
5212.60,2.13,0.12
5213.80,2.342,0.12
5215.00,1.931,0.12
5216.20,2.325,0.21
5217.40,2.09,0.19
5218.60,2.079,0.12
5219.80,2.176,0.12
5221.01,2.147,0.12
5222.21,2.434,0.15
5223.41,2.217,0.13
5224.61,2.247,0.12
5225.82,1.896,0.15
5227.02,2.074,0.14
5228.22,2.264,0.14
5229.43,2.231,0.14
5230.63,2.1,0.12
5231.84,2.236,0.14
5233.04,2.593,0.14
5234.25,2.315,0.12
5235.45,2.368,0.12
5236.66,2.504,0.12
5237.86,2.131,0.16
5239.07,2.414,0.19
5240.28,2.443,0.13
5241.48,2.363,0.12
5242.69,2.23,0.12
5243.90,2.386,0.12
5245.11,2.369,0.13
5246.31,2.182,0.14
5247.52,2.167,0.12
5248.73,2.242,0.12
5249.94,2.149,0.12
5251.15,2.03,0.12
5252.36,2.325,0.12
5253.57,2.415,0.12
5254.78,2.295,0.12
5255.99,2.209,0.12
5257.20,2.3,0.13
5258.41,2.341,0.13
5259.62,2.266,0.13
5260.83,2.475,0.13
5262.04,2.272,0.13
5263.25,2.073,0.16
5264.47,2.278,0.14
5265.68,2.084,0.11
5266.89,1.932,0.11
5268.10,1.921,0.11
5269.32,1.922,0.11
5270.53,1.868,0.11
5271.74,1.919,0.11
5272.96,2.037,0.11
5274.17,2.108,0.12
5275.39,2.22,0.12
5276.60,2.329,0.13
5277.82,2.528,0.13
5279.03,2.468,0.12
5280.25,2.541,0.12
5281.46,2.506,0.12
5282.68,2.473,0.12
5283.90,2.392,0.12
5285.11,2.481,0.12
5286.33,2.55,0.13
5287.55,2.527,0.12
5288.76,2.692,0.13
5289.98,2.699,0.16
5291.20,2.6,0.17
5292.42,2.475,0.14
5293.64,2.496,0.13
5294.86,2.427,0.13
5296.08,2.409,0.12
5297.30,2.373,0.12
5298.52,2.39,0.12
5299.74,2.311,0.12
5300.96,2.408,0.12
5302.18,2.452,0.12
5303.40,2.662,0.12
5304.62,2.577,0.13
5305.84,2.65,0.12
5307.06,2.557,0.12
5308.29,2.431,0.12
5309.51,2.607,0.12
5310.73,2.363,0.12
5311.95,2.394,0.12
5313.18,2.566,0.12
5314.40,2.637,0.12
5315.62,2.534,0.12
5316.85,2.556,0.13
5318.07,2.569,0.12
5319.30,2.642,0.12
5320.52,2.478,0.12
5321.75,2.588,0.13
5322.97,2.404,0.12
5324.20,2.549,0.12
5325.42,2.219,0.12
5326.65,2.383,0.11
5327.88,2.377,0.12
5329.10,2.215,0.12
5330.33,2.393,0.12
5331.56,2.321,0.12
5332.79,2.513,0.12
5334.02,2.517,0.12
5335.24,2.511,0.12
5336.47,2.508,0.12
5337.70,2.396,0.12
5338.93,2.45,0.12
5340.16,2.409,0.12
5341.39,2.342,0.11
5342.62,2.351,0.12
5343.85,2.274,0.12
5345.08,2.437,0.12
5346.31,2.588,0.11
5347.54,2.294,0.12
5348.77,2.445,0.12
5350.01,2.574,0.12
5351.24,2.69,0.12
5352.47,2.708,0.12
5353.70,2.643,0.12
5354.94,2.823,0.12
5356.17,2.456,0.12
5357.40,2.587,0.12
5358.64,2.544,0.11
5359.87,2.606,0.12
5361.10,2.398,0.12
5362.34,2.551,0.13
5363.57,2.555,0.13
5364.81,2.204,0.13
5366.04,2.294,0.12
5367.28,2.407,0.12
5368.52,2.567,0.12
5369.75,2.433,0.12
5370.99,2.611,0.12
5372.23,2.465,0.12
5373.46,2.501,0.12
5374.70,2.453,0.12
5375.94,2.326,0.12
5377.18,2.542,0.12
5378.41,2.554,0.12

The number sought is 2.2 Ang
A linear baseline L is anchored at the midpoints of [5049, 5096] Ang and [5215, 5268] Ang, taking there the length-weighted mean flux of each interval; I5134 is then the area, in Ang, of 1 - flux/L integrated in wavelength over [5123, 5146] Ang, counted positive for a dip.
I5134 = 0.9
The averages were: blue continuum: 2.13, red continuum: 2.24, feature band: 2.09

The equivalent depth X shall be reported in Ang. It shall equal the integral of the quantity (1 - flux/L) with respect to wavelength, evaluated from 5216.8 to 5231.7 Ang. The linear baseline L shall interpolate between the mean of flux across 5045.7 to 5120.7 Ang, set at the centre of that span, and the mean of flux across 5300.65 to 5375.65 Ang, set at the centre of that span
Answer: 1.1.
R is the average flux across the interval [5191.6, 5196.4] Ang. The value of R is 2.21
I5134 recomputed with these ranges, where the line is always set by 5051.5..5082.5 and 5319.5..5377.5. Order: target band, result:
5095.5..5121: 0.5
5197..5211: 1.3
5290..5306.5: -0.5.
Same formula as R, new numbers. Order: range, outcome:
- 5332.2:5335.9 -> 2.52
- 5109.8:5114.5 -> 2.3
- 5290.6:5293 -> 2.54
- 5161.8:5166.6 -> 1.98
